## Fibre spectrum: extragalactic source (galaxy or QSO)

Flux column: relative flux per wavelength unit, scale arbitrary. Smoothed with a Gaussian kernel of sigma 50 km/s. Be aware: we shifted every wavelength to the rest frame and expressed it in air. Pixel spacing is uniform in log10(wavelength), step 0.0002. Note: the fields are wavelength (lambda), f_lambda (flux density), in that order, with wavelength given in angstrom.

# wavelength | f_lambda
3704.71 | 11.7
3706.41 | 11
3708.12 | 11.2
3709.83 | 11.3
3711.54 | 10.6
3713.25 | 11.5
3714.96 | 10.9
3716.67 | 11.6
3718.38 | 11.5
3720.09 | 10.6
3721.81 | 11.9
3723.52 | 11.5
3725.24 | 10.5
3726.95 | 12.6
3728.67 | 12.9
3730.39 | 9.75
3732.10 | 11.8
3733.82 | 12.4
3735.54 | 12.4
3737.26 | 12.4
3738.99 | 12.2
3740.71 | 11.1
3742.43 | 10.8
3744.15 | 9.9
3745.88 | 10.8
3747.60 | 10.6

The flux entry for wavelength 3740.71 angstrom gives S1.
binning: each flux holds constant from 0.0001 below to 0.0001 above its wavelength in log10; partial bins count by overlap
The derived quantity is 11.1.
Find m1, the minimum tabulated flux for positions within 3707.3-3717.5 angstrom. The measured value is 10.6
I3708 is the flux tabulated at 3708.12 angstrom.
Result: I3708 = 11.2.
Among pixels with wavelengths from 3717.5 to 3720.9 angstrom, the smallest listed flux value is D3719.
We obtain 10.6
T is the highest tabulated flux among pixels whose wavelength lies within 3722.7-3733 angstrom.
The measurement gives 12.9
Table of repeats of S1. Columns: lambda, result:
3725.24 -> 10.5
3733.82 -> 12.4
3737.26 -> 12.4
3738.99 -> 12.2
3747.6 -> 10.6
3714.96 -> 10.9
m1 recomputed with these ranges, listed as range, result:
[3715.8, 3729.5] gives 10.5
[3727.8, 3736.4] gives 9.75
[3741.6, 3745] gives 9.9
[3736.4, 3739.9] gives 12.2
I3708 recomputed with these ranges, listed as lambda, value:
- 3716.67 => 11.6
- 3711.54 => 10.6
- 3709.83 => 11.3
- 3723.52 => 11.5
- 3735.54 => 12.4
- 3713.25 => 11.5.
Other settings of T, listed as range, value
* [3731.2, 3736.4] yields 12.4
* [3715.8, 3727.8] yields 12.6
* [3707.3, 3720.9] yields 11.6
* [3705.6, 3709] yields 11.2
